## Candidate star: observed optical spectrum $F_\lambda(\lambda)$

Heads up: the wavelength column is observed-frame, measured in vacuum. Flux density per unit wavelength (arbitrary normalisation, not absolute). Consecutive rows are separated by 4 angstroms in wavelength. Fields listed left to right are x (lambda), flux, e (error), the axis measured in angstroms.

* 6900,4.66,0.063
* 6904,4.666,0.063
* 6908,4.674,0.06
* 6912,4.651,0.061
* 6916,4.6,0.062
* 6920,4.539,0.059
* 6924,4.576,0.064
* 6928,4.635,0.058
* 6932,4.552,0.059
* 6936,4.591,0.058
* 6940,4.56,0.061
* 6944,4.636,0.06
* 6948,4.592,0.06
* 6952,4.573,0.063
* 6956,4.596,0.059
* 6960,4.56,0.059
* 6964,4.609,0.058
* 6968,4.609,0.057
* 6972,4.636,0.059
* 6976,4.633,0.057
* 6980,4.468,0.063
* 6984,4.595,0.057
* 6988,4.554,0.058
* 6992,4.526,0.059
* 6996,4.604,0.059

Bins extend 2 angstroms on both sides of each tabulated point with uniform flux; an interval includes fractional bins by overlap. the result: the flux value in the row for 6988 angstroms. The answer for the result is 4.554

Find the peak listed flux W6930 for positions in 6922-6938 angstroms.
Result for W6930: 4.635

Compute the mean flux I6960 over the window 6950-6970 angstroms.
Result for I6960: 4.59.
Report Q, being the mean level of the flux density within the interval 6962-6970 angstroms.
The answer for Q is 4.61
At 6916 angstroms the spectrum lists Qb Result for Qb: 4.6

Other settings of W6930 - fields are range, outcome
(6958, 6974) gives 4.636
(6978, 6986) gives 4.595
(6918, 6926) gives 4.576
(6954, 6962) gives 4.596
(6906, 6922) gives 4.674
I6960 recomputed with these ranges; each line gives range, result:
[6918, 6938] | 4.58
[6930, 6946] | 4.58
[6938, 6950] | 4.6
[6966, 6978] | 4.63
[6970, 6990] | 4.58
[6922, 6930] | 4.61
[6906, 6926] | 4.61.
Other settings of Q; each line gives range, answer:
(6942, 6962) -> 4.59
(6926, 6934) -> 4.59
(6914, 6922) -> 4.57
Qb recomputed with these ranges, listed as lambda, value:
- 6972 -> 4.636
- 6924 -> 4.576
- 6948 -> 4.592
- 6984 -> 4.595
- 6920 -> 4.539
